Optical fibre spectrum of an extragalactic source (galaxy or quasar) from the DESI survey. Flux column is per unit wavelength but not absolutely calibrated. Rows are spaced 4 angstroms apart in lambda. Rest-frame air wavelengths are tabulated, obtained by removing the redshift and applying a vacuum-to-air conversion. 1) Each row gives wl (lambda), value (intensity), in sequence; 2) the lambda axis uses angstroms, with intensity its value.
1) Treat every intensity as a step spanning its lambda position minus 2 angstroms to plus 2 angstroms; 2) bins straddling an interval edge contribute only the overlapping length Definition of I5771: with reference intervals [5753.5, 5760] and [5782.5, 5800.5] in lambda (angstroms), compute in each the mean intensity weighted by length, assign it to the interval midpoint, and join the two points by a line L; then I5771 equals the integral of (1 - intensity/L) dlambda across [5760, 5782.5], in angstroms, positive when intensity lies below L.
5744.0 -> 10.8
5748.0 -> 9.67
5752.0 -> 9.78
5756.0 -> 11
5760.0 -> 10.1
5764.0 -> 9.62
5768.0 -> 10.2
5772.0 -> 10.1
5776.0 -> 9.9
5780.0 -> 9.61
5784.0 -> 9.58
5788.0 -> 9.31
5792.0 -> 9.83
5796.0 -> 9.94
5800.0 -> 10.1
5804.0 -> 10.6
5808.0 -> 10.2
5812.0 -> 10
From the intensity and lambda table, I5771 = 0.78 angstroms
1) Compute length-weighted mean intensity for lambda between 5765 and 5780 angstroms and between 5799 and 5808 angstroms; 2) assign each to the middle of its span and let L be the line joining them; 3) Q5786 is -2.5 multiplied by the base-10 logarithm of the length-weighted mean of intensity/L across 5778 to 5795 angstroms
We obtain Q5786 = 0.06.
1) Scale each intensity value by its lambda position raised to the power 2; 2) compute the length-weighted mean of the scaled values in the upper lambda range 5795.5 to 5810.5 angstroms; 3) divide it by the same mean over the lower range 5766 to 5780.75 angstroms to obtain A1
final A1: 1.0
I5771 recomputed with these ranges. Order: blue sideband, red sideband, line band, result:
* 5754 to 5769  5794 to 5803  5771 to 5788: 0.7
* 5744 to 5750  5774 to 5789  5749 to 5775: -0.6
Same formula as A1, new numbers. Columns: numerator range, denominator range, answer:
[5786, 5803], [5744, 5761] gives 0.98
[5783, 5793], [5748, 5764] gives 0.95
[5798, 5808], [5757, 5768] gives 1.04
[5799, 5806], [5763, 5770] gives 1.06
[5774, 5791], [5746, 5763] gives 0.96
